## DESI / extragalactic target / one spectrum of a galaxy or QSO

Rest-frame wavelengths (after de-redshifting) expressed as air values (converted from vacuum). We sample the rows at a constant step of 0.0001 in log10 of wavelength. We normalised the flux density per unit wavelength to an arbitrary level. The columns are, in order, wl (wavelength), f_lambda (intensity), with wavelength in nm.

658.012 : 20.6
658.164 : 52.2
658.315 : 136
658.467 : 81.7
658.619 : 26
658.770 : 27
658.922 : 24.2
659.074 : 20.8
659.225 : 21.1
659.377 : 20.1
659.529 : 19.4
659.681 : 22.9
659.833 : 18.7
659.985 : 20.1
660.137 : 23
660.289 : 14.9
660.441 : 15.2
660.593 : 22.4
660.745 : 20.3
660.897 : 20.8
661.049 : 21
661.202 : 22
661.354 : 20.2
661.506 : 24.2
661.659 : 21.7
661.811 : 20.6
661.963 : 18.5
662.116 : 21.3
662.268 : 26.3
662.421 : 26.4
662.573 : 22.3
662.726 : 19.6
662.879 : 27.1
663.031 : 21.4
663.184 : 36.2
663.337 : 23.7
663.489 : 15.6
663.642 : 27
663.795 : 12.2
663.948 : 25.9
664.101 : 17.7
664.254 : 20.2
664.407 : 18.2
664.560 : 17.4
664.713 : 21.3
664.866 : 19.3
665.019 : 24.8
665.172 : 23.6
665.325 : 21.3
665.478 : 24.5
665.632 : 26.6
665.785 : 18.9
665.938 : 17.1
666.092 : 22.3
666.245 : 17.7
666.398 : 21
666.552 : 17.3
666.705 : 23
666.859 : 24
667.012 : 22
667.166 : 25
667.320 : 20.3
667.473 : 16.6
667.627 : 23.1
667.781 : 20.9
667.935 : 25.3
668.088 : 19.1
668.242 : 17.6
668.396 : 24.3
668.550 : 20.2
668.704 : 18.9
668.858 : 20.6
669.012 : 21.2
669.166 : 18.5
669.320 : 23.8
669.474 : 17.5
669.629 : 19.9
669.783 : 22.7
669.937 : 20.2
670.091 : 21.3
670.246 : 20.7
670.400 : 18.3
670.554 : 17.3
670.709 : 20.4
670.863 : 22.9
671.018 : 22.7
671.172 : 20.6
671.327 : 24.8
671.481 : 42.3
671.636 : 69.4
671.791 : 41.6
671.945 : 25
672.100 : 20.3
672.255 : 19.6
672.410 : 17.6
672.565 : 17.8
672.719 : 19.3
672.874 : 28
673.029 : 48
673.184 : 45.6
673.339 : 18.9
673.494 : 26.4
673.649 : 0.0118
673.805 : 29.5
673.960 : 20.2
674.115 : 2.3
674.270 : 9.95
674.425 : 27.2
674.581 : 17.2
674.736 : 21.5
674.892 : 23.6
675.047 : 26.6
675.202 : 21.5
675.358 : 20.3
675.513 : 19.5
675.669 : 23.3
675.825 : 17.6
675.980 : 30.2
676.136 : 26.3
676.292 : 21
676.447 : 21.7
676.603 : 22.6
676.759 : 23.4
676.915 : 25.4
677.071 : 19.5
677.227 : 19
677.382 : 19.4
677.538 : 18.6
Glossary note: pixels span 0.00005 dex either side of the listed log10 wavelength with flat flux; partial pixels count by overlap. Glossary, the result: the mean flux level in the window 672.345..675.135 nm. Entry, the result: 22.2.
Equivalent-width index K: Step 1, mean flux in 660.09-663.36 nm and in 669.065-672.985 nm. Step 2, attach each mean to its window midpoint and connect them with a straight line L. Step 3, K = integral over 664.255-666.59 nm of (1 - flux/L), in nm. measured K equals 0.24 nm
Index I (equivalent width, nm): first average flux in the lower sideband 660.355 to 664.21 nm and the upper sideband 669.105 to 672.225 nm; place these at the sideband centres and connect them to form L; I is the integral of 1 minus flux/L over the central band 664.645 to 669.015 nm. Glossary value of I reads 0.464 nm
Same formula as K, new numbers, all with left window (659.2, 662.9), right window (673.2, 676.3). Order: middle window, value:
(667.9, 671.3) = 0.029 nm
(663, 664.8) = -0.032 nm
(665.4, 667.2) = -0.052 nm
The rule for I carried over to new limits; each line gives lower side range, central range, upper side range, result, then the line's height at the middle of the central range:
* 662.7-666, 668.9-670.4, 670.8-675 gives 0.216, 24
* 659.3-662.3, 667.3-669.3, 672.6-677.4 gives 0.088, 21.6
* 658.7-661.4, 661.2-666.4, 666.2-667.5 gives -0.234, 20.9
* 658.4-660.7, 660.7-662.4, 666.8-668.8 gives 0.162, 24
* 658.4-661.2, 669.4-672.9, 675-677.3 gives -0.270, 23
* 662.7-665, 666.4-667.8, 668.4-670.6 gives -0.034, 20.8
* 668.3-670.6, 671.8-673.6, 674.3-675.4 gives -0.405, 21.4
